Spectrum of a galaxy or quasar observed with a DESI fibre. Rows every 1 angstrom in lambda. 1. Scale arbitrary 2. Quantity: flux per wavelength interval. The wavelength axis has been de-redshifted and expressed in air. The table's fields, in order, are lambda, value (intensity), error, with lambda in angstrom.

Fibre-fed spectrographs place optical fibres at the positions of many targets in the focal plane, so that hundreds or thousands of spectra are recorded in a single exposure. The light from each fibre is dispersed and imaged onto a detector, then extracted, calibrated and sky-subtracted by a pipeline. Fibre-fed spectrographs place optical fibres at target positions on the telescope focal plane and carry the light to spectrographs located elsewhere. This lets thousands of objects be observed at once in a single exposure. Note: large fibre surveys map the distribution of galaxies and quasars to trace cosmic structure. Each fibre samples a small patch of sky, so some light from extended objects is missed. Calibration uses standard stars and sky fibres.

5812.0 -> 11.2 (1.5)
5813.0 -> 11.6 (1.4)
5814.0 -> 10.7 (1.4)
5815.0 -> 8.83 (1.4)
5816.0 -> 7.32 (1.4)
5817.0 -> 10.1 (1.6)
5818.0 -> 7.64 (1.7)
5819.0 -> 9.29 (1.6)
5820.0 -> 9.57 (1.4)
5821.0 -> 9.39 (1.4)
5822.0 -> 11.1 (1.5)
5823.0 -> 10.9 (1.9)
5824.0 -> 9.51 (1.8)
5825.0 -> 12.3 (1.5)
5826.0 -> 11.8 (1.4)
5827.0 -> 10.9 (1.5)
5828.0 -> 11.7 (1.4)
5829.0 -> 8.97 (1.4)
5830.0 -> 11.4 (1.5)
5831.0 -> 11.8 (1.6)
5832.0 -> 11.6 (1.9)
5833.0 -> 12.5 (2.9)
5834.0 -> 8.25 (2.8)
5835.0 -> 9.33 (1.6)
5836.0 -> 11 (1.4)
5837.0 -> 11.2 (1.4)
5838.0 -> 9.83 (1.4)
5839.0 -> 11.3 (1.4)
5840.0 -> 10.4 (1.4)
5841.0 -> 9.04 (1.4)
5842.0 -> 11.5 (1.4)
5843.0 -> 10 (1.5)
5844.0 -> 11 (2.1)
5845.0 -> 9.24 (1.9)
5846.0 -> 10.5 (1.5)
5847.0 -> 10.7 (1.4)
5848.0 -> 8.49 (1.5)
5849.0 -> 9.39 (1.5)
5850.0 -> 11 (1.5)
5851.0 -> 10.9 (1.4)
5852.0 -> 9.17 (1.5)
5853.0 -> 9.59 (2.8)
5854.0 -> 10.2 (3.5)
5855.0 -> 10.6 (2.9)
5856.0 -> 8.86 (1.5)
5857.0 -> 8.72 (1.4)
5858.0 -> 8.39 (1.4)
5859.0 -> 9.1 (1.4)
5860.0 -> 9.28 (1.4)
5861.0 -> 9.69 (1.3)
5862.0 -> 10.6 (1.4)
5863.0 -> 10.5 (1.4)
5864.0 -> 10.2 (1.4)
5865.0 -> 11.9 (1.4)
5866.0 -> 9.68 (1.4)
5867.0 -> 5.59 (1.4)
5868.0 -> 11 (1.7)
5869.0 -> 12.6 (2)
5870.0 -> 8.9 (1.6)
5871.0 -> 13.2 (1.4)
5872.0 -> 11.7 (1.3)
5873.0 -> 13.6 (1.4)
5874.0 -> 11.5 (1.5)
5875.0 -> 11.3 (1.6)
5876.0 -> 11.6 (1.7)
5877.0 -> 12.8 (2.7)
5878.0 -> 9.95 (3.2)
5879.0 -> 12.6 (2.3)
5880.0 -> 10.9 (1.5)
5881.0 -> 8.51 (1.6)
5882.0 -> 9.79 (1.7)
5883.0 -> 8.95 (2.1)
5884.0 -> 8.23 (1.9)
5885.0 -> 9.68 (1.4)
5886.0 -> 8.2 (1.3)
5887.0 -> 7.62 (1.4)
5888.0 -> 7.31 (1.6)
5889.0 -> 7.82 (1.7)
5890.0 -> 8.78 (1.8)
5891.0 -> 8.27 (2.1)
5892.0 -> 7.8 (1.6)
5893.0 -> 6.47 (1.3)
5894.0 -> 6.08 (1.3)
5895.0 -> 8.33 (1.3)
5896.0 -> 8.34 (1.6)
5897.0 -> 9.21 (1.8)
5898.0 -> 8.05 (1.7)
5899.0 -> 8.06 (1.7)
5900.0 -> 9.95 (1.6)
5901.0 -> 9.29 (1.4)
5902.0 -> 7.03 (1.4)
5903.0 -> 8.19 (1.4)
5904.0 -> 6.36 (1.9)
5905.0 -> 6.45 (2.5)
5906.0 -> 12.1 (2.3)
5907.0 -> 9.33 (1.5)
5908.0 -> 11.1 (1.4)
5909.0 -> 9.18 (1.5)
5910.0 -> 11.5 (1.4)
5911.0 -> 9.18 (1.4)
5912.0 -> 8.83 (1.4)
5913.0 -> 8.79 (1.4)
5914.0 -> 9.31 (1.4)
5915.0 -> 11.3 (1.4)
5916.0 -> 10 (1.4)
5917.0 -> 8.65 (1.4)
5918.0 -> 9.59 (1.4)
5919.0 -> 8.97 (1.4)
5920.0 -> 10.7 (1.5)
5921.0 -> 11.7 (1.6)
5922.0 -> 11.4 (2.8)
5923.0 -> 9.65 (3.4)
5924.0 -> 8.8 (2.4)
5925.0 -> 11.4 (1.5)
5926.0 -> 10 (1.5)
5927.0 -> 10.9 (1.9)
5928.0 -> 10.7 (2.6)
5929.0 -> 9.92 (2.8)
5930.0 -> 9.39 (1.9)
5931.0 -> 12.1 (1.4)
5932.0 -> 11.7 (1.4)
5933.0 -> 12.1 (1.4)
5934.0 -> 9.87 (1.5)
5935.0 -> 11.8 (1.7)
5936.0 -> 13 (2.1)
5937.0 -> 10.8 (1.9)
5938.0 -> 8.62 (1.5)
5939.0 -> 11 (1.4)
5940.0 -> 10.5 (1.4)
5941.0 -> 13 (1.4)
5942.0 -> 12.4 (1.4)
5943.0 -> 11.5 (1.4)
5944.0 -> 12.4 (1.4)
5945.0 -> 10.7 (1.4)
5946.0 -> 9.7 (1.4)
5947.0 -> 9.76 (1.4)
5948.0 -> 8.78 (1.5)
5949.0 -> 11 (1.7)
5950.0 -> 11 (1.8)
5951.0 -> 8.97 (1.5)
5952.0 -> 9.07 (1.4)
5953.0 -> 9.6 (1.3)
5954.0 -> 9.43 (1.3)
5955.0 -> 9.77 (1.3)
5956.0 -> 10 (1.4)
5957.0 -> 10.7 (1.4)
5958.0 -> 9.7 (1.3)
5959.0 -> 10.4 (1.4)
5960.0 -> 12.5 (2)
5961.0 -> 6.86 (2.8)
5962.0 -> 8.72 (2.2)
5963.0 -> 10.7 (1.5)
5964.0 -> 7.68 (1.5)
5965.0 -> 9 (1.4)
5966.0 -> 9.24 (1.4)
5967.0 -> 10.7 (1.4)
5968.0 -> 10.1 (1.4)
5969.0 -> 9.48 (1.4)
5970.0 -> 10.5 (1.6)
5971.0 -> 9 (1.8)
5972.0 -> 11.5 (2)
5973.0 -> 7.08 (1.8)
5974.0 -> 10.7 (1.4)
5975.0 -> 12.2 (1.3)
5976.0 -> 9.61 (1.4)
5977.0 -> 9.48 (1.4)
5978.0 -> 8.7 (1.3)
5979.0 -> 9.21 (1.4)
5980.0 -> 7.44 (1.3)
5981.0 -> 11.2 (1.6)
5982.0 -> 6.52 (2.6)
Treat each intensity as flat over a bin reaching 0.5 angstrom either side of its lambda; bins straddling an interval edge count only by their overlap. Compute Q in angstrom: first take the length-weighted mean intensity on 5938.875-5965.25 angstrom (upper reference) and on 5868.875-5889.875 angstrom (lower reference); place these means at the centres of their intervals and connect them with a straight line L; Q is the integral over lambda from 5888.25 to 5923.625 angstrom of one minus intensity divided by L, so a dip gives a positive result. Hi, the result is 4.21 angstrom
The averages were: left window 10.3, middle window 9.01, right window 10.2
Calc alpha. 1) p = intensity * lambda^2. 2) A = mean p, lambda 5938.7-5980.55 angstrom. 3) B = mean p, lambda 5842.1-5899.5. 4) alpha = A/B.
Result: 1.1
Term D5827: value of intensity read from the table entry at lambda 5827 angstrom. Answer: 10.9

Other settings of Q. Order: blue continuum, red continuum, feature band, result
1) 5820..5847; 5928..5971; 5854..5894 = 2.9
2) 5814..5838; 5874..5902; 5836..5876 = -2.6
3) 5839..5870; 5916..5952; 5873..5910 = 4.0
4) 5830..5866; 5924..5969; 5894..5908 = 2.4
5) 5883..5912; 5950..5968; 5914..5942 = -4.9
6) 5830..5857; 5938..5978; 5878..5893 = 2.0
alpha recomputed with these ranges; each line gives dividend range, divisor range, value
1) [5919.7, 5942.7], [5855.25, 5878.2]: 1.07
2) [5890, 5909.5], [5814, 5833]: 0.84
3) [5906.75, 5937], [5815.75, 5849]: 1.04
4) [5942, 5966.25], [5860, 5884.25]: 0.96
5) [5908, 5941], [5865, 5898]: 1.10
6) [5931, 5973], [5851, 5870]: 1.09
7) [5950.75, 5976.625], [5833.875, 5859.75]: 1.02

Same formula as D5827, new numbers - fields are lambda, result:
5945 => 10.7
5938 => 8.62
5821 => 9.39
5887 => 7.62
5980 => 7.44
